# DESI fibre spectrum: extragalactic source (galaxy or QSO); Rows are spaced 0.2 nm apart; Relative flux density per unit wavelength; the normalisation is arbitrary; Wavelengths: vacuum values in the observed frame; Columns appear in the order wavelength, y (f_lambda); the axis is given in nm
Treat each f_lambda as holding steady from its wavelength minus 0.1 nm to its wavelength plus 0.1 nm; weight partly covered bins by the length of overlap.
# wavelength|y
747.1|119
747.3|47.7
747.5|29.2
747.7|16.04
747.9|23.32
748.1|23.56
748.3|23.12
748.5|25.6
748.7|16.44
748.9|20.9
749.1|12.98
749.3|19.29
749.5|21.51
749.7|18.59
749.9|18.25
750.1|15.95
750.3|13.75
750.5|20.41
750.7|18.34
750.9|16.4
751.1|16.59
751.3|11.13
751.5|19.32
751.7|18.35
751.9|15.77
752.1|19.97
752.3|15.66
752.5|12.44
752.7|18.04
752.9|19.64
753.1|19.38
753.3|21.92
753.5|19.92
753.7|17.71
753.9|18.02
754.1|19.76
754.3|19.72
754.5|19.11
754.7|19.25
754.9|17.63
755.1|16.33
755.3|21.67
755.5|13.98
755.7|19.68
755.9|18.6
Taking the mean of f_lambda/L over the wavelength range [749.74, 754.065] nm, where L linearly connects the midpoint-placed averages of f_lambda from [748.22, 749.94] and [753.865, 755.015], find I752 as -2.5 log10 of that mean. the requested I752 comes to 0.10 mag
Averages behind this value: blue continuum 19.6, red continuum 18.9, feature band 17.5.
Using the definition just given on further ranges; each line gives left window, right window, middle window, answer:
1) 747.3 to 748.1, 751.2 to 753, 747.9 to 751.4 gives 0.185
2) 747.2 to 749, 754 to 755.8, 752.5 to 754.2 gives 0.064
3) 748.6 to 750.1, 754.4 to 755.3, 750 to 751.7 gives 0.101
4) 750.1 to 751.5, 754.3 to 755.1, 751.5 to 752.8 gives 0.010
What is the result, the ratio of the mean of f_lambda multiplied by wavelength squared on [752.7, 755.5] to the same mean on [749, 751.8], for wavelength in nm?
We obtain 1.12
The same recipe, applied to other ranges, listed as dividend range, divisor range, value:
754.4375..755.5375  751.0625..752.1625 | 1.09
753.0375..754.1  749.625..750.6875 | 1.12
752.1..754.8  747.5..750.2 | 0.94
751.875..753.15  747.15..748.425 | 0.57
